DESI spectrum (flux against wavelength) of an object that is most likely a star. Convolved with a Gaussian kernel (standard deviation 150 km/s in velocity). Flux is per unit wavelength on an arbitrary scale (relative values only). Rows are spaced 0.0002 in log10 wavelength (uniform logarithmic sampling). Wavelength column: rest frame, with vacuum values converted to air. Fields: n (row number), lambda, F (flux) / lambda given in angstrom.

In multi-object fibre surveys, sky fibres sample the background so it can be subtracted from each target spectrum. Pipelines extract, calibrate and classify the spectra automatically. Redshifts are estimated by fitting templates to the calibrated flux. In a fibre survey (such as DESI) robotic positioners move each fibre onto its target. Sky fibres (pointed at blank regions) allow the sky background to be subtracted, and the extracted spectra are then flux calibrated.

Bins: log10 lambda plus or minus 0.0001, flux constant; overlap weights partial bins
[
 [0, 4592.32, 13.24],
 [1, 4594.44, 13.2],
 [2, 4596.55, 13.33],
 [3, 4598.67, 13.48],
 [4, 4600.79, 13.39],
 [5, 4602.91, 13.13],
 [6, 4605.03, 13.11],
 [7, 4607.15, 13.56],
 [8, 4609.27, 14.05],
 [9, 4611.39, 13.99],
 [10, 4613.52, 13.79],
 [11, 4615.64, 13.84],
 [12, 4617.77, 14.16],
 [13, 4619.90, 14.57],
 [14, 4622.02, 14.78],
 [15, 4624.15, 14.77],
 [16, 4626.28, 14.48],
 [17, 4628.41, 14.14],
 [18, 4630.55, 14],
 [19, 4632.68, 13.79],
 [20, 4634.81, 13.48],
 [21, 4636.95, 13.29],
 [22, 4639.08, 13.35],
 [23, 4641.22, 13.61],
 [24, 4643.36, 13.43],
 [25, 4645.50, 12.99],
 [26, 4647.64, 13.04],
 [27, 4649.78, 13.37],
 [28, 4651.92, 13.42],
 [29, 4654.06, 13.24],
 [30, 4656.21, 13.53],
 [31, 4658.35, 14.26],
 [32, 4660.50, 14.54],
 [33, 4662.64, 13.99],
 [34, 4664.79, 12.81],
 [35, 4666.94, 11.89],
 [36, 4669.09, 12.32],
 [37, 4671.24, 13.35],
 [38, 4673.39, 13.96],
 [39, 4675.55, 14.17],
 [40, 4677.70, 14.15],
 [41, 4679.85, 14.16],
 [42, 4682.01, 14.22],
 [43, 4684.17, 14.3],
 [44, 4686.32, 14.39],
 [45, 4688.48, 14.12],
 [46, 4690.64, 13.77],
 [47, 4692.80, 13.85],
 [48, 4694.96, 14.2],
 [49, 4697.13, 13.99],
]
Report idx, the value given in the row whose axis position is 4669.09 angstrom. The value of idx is 12.32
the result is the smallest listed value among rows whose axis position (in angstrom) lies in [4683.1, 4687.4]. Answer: 14.3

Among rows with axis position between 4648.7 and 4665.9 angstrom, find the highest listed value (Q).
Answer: 14.54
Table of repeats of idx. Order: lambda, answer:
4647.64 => 13.04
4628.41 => 14.14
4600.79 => 13.39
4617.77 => 14.16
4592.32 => 13.24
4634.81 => 13.48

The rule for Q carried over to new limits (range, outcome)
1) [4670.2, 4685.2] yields 14.3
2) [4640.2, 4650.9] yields 13.61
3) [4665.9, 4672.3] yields 13.35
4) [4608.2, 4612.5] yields 14.05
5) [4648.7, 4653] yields 13.42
